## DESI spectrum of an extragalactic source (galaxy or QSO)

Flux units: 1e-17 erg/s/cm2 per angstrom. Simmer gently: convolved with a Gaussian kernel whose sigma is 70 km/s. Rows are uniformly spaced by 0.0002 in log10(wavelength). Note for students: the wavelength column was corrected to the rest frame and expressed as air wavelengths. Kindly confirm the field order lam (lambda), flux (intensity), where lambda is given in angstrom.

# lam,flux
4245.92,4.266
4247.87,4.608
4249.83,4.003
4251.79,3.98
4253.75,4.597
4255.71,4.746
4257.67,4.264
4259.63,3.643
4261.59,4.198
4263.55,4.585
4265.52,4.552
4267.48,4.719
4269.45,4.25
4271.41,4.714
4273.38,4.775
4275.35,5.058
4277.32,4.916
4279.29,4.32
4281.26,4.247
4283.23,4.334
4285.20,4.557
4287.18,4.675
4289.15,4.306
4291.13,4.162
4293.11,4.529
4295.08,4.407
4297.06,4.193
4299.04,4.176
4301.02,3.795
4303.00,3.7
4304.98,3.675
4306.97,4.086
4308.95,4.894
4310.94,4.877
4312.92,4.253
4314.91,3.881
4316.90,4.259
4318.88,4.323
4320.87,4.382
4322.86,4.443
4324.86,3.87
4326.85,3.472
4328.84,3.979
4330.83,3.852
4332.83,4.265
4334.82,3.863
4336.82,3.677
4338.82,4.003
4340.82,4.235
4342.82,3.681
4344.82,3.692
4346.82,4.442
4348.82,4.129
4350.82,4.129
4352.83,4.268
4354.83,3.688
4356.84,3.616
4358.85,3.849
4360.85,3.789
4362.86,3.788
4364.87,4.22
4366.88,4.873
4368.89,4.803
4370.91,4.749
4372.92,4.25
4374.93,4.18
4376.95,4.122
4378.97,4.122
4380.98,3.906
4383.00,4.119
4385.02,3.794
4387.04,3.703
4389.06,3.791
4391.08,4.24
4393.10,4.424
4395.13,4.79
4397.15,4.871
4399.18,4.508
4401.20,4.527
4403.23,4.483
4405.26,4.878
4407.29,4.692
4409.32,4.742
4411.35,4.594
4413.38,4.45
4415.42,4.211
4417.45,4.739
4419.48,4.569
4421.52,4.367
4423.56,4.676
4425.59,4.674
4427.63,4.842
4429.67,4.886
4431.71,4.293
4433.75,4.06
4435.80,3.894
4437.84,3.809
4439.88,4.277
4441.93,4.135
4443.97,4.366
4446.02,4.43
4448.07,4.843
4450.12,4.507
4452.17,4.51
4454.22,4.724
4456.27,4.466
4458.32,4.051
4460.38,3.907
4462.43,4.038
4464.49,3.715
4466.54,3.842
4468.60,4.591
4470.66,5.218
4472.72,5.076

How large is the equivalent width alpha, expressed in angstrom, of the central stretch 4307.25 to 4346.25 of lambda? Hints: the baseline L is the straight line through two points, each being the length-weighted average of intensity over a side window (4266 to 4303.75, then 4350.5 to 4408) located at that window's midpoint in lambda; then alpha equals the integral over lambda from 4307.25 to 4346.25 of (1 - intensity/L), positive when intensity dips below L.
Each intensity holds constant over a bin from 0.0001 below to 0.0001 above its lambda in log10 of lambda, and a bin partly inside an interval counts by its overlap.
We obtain 2.2 angstrom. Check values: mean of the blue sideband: 4.42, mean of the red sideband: 4.25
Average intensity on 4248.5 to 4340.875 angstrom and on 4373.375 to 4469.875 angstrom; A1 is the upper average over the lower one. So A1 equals 1.02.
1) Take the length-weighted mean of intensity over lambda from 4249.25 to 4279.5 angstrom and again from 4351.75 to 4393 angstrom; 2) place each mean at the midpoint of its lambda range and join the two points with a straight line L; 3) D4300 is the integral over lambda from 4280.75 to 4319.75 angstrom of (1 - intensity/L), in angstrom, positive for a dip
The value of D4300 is 0.7 angstrom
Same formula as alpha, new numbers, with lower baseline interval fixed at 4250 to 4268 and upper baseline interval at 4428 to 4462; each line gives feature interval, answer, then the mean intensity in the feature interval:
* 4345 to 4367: 1.6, 4.03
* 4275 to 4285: -0.5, 4.55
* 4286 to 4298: -0.1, 4.38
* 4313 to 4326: 0.4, 4.19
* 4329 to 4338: 0.9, 3.92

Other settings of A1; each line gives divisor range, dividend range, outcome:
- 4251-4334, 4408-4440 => 1.03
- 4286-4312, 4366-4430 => 1.04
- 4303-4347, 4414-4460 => 1.08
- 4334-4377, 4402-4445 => 1.09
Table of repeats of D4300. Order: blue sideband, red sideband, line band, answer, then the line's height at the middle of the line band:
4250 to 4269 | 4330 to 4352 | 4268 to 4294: -1.7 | 4.25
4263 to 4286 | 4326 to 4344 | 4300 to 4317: 0.2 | 4.2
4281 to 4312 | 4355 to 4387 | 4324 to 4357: 1.9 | 4.19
